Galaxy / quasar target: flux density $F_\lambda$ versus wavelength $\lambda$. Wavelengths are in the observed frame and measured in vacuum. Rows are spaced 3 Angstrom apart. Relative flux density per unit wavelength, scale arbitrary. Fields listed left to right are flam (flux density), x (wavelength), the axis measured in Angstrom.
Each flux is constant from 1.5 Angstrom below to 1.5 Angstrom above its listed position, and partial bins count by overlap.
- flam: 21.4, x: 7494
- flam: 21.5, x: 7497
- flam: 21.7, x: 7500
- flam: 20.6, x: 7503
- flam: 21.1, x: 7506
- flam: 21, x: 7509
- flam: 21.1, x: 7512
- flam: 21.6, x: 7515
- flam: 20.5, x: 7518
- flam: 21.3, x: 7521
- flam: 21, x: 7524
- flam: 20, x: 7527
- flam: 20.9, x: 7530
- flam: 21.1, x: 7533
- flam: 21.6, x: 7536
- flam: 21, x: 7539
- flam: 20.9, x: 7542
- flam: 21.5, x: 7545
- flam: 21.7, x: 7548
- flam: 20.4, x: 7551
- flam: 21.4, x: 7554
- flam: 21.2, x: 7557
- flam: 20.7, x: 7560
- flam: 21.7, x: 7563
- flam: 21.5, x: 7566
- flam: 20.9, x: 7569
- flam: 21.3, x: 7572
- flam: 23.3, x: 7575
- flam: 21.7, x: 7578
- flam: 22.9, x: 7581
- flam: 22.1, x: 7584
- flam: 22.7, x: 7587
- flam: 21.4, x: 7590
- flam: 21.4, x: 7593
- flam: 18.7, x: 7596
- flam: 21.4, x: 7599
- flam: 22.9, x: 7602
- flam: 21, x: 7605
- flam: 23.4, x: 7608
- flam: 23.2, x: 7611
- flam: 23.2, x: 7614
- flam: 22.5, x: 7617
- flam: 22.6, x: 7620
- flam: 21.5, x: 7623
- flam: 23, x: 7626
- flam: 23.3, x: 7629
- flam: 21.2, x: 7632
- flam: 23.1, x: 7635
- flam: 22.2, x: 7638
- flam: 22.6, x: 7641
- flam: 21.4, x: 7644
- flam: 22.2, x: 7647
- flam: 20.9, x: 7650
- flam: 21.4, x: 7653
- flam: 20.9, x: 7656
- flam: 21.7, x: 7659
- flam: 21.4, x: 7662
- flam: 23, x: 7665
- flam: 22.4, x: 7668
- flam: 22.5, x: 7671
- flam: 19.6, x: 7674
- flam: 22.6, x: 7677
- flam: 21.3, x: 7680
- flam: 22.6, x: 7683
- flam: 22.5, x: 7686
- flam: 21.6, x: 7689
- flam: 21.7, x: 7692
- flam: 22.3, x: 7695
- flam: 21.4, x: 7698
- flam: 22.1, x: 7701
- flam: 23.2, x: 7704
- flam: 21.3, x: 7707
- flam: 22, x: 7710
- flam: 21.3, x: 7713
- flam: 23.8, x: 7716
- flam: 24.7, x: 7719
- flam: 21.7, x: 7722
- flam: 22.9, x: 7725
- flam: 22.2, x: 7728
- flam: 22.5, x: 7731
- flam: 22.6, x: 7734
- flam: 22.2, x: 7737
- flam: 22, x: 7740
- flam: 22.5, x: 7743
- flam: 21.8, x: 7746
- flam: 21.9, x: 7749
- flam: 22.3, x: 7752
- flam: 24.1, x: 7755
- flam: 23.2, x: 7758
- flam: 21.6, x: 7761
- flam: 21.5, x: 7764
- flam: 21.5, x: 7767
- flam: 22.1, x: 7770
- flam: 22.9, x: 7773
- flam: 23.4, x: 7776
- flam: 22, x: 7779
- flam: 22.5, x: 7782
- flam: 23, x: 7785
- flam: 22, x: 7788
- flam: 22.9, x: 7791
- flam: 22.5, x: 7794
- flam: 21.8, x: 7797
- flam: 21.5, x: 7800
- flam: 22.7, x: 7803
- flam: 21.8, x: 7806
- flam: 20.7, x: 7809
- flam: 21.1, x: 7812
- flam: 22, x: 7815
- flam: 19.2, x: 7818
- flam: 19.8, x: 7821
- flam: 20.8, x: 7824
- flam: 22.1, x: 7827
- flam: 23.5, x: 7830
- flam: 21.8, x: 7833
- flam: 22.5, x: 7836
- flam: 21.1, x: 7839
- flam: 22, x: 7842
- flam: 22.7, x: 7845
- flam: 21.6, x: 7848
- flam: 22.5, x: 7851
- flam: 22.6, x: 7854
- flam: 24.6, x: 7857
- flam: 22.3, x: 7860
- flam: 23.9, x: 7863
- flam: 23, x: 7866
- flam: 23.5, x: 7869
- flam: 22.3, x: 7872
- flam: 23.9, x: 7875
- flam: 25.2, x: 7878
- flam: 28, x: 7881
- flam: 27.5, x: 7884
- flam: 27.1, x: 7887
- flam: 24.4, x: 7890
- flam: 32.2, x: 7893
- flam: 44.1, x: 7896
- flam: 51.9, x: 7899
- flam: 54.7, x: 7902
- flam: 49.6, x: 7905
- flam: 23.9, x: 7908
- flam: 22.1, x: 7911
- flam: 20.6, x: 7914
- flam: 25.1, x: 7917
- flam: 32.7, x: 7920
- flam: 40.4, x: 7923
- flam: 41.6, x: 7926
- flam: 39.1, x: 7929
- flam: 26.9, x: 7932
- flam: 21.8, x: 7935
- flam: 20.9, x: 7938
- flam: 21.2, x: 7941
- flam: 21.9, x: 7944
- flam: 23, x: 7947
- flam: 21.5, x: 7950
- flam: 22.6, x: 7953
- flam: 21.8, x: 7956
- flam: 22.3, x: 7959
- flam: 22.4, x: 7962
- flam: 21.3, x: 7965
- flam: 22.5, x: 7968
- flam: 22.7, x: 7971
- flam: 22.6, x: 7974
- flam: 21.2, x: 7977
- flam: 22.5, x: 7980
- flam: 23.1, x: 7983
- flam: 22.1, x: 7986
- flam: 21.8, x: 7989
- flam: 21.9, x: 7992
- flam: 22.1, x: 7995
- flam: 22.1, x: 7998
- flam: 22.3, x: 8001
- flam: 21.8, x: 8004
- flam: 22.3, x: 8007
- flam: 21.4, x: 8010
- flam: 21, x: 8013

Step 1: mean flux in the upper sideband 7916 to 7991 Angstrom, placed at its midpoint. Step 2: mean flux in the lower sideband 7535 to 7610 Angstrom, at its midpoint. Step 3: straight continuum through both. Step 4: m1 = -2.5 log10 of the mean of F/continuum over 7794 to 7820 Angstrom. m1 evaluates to 0.11 mag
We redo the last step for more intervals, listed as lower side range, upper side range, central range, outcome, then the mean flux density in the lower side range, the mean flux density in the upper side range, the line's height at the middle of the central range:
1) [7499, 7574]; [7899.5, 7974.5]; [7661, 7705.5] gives 0.074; 21.1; 27.8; 23.6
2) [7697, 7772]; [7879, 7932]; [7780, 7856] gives 0.268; 22.3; 34.1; 28.1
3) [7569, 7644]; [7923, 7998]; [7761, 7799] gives 0.038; 22.1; 24.1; 23.1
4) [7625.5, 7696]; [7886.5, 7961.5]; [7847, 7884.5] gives 0.185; 22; 30.1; 28.3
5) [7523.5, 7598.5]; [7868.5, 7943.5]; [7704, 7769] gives 0.168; 21.3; 30.8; 26.1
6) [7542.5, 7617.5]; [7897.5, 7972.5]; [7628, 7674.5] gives 0.059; 21.7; 28.6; 23.1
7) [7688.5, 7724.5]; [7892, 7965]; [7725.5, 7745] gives 0.045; 22.3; 30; 23.3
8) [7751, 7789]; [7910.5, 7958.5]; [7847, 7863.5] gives 0.075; 22.5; 26.5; 24.5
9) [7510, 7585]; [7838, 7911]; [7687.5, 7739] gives 0.120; 21.3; 28.4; 24.9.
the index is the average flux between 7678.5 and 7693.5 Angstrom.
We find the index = 21.9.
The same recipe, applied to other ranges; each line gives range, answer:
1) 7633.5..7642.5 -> 22.6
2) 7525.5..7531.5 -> 20.4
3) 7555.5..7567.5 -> 21.3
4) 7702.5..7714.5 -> 21.9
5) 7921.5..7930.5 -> 40.4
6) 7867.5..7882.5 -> 24.6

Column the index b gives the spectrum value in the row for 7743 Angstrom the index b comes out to 22.5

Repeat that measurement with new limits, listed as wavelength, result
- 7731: 22.5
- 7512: 21.1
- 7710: 22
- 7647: 22.2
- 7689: 21.6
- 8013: 21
